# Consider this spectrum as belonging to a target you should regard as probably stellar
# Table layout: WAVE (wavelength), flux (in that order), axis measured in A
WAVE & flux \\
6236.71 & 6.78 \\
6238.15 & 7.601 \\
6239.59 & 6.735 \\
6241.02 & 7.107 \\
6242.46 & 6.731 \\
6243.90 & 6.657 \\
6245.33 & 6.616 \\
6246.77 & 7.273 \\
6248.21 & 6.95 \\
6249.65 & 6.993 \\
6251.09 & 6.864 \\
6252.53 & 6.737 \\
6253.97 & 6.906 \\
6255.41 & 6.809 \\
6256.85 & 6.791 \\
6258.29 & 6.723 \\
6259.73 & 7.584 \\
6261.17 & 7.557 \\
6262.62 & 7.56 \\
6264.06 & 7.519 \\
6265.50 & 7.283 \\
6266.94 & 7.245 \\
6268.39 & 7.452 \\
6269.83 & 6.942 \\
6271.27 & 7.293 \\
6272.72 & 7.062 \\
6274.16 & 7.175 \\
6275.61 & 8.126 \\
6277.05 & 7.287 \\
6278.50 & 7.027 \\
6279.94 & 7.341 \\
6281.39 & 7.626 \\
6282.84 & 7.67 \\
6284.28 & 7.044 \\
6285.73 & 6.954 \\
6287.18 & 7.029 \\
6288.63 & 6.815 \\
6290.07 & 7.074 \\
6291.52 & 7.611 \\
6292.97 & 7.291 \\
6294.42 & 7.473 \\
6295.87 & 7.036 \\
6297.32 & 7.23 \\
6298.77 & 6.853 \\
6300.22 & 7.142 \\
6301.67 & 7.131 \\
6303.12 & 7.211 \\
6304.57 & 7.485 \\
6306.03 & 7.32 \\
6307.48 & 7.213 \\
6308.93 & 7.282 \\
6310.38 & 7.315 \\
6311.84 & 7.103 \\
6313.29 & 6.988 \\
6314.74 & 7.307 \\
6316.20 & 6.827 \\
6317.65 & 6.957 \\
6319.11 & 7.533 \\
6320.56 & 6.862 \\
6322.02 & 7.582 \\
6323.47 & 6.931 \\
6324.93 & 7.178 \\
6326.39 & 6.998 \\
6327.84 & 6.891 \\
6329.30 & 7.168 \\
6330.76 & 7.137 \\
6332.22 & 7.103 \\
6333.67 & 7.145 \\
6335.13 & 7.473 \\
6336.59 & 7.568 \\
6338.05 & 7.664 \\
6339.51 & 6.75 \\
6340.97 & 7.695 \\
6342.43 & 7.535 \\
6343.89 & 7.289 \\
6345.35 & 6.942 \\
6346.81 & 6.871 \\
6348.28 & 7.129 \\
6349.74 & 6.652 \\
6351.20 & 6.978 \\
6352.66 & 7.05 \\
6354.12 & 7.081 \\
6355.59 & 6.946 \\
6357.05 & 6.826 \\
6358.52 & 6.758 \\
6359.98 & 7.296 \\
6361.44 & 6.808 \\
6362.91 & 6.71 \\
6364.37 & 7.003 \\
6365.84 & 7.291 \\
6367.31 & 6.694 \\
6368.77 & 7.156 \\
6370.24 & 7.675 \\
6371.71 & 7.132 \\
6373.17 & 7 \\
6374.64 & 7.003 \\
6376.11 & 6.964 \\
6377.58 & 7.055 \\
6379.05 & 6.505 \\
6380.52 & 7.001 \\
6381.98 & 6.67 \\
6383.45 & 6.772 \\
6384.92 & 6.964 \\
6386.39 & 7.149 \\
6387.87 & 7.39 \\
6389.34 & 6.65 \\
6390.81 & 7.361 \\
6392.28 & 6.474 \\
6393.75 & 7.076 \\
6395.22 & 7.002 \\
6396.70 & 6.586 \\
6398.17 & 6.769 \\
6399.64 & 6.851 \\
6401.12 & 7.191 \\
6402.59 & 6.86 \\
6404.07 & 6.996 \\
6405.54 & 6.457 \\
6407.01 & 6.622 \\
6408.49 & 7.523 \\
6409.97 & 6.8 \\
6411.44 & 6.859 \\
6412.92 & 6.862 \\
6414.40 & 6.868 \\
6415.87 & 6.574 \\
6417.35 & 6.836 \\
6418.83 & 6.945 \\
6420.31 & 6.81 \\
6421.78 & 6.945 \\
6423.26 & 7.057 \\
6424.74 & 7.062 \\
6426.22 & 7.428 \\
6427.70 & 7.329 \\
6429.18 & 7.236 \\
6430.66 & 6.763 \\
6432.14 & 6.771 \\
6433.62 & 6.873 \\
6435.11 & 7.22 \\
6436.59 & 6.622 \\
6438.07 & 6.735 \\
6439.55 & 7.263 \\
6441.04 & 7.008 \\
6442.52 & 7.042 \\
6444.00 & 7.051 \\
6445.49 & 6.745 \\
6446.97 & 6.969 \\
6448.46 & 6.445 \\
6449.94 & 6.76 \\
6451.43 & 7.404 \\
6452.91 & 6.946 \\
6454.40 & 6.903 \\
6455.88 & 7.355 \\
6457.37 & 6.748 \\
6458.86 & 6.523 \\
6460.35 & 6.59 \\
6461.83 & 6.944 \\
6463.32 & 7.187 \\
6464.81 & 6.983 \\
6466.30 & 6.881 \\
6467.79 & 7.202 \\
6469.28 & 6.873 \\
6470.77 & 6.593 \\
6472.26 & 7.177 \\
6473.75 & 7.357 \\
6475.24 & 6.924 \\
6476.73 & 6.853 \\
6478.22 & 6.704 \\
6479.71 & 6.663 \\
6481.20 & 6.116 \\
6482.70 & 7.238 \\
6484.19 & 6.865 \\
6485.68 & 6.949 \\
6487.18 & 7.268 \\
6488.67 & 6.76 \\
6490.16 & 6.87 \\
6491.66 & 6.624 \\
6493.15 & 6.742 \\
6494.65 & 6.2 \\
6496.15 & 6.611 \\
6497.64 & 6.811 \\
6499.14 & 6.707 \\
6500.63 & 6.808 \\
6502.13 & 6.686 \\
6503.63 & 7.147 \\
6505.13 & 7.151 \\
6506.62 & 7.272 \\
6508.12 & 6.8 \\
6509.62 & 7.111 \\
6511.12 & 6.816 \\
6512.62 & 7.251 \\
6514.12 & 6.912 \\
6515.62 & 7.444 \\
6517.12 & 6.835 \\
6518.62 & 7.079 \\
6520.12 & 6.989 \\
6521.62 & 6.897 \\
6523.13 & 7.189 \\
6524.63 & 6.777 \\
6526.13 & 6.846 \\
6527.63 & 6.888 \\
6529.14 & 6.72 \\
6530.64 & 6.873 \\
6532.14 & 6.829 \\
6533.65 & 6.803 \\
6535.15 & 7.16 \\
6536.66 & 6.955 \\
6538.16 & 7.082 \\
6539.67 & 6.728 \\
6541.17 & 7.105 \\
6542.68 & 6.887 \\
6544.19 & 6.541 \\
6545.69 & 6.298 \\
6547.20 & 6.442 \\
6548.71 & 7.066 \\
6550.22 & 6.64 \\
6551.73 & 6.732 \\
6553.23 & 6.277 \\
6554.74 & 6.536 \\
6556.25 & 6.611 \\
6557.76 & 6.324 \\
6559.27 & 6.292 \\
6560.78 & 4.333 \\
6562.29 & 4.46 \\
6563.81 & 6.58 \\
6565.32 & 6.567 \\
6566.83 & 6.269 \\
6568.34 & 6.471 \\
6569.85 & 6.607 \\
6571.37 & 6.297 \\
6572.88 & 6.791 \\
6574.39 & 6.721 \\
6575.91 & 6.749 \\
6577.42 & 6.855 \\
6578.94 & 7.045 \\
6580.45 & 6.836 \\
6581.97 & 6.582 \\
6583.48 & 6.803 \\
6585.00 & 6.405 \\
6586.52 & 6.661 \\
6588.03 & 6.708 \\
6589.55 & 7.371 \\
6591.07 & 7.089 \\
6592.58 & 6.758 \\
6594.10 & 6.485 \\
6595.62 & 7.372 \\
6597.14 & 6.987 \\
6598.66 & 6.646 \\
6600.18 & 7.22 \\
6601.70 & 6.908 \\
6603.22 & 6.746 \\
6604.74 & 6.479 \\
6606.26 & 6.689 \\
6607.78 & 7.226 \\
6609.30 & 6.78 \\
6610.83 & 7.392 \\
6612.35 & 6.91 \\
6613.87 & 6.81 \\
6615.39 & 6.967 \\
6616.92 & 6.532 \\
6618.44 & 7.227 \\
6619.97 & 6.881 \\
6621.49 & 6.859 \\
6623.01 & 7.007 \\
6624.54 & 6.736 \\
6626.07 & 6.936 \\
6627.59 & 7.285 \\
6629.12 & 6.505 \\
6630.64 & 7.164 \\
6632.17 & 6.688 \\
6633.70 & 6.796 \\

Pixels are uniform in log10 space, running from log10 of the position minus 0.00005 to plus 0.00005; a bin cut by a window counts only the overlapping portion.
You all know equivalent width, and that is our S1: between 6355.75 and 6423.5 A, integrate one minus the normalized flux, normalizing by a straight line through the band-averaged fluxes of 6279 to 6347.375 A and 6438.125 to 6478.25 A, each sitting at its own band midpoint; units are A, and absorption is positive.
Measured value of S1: 1.3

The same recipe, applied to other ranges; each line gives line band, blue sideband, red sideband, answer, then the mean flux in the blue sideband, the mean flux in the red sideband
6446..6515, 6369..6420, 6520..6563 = -1.6 A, 6.93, 6.59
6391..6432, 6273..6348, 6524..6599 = 0.4 A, 7.22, 6.64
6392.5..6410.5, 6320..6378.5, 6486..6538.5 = 0.4 A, 7.1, 6.91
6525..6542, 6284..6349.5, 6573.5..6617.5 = 0.1 A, 7.18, 6.85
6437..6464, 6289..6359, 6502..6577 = -0.1 A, 7.16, 6.7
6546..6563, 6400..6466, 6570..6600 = 1.7 A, 6.93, 6.8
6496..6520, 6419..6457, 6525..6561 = -0.7 A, 6.99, 6.66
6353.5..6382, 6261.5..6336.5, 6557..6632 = 0.5 A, 7.23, 6.7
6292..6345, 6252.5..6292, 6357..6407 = -0.8 A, 7.23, 6.94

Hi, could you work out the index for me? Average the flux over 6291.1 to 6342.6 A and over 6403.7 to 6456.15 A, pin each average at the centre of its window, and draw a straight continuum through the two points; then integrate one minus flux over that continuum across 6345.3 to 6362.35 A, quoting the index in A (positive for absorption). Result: 0.44 A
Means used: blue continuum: 7.22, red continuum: 6.94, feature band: 6.94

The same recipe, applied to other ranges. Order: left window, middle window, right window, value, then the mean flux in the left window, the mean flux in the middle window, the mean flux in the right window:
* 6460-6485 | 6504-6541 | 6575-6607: -0.60 A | 6.9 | 6.98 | 6.83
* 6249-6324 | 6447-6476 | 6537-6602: -0.44 A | 7.2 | 6.94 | 6.61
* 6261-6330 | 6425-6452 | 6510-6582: -0.28 A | 7.23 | 6.98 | 6.67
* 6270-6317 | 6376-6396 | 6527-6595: 0.23 A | 7.23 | 6.93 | 6.61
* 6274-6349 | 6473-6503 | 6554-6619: 0.29 A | 7.22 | 6.79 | 6.65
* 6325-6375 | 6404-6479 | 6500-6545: 0.95 A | 7.1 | 6.93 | 6.95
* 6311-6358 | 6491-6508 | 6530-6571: -0.39 A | 7.13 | 6.8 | 6.49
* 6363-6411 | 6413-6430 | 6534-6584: -0.33 A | 6.95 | 7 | 6.54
